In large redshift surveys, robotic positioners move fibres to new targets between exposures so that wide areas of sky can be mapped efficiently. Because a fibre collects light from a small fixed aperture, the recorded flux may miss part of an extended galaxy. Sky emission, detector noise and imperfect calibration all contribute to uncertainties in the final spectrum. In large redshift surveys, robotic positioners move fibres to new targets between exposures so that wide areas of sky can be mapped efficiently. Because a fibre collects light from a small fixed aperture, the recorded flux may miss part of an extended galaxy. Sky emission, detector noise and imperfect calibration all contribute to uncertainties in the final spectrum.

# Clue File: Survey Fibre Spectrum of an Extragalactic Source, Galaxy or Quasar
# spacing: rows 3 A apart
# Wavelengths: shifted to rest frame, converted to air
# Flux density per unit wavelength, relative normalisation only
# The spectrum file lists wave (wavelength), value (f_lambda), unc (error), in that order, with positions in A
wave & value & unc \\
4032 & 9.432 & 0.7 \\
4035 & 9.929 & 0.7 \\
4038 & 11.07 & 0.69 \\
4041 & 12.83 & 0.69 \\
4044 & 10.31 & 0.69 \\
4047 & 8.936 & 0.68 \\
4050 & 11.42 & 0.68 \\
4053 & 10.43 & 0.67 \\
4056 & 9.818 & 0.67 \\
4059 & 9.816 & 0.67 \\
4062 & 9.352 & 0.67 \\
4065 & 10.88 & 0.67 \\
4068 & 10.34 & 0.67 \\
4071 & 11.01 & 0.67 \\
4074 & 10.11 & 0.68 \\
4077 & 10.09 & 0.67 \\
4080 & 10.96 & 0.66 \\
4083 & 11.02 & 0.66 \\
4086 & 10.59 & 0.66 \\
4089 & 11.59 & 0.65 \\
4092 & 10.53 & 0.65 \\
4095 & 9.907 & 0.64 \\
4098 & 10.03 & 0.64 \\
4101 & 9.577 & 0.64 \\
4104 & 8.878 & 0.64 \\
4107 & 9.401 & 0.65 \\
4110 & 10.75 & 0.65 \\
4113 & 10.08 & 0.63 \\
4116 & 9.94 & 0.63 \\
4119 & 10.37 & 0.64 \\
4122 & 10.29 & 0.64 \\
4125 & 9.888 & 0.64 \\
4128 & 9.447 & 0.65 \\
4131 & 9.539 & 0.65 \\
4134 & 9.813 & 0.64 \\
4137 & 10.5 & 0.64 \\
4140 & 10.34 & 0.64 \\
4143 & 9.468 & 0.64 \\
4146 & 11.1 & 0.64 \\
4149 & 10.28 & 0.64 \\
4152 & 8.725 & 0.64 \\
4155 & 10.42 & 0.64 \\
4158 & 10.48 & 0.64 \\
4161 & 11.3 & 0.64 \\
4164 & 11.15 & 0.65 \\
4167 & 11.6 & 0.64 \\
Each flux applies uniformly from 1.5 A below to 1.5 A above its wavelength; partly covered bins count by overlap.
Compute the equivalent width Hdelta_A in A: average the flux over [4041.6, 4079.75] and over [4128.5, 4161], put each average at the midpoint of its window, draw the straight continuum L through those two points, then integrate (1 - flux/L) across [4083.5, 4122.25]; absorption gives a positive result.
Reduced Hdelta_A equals 0.1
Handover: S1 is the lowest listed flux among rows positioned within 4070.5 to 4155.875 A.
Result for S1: 8.725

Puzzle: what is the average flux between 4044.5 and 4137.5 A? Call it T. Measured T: 10.2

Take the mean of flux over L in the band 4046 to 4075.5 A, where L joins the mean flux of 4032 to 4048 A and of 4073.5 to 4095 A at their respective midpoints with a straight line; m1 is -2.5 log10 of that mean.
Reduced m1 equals 0.039 mag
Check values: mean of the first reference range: 10.6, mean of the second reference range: 10.7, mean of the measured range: 10.2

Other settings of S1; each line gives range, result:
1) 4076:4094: 10.09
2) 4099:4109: 8.878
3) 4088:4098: 9.907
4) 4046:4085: 8.936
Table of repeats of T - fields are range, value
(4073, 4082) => 10.4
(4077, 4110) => 10.3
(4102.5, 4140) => 9.93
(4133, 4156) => 10.1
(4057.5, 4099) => 10.4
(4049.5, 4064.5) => 10.1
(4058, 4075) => 10.3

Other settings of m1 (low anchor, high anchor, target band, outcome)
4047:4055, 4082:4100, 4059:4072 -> 0.02 mag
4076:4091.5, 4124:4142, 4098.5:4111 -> 0.09 mag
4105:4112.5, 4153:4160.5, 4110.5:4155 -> 0.02 mag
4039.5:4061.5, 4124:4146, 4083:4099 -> -0.04 mag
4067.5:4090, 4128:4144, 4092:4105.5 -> 0.08 mag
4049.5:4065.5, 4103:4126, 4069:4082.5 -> -0.05 mag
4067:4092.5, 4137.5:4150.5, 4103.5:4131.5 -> 0.06 mag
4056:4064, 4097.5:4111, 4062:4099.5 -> -0.09 mag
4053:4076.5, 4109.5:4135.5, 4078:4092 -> -0.09 mag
